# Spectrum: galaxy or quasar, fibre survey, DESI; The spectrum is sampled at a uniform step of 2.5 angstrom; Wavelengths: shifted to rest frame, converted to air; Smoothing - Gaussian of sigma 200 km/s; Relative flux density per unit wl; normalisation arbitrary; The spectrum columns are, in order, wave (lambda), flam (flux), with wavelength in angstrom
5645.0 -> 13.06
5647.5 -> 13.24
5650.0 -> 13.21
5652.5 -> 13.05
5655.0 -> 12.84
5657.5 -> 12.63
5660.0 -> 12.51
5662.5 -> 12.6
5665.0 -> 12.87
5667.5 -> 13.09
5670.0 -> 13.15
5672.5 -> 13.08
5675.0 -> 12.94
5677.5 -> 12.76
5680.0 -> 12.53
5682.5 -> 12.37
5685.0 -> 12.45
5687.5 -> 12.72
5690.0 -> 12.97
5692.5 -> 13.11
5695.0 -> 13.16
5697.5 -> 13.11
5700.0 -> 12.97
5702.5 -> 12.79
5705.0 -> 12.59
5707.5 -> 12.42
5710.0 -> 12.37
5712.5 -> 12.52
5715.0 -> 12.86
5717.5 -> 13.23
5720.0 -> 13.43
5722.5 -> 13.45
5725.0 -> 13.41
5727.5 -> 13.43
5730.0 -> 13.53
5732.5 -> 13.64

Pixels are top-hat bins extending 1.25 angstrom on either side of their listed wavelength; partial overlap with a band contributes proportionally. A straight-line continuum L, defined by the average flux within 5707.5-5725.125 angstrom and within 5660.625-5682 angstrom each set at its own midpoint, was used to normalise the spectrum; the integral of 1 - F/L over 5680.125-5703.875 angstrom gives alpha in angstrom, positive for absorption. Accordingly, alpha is 0.13 angstrom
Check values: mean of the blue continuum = 12.8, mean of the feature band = 12.8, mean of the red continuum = 13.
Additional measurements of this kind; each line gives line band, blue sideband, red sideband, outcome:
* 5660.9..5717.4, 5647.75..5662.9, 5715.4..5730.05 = 1.3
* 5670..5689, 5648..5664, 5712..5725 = 0.3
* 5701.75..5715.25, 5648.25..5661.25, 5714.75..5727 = 0.7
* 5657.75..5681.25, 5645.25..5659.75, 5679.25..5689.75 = -0.1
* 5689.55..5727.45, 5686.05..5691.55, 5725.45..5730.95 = 0.5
